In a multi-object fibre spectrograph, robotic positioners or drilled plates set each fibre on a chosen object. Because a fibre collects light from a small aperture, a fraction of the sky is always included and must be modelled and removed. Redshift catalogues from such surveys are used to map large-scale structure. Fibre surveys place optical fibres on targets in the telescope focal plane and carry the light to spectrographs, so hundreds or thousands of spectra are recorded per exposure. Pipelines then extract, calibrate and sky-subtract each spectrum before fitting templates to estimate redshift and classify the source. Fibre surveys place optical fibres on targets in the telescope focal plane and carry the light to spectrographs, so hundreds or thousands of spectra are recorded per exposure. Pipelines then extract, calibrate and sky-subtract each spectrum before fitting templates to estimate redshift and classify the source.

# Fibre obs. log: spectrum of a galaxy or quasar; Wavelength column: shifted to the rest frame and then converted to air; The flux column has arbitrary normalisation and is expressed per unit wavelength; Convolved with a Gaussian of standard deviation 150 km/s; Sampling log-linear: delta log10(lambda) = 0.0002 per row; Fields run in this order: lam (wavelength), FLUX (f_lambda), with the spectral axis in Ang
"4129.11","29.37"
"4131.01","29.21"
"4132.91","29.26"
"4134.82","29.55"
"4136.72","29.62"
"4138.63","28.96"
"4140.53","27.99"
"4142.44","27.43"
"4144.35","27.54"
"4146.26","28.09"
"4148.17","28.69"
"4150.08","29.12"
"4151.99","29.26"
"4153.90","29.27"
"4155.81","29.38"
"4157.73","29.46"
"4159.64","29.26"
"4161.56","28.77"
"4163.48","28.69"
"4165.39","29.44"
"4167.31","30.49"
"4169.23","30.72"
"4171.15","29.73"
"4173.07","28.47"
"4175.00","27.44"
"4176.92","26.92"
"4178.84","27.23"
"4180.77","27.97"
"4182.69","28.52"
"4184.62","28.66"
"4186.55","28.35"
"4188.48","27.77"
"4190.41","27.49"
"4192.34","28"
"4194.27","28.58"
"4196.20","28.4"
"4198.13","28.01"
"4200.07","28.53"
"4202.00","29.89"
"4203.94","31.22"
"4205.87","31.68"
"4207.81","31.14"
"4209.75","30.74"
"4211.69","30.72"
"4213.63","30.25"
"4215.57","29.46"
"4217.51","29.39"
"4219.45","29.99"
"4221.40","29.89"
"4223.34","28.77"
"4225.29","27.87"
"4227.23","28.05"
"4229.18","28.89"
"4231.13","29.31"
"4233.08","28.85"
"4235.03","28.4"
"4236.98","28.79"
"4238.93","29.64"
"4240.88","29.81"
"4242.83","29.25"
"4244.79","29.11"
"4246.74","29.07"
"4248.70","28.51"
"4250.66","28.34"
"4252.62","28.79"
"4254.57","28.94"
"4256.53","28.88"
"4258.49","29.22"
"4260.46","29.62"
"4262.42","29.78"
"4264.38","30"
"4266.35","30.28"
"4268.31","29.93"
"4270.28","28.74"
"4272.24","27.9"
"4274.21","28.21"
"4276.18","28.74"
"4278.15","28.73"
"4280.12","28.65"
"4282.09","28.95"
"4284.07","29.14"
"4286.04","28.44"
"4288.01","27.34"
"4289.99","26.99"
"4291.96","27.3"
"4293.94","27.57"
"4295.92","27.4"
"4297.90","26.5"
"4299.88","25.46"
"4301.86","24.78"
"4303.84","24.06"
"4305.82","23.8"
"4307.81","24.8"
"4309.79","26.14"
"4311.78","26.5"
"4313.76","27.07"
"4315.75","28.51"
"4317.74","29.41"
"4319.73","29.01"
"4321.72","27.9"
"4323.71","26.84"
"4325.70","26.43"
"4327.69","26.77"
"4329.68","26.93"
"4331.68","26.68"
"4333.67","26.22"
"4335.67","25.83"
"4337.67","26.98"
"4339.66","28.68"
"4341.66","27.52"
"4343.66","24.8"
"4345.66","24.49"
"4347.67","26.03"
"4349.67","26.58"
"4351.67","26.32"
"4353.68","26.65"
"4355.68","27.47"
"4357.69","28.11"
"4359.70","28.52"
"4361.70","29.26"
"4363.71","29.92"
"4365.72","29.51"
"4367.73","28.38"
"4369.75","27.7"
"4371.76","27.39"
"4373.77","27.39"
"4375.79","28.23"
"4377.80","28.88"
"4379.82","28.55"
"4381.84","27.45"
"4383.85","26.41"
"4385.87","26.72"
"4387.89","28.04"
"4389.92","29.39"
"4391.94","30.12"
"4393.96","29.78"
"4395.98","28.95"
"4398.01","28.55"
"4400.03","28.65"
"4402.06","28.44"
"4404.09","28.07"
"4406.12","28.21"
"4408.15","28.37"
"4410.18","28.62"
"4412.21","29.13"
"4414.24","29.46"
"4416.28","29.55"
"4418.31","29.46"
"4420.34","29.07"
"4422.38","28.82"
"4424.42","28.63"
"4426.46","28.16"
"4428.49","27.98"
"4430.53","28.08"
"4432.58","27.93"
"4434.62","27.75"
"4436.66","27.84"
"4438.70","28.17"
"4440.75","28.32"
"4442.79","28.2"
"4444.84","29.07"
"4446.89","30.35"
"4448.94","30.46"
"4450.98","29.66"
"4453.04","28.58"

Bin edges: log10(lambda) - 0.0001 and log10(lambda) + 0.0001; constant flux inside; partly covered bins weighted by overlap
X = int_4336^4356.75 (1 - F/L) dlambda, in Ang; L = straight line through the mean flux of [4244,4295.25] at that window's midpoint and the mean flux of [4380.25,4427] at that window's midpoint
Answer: 1.5 Ang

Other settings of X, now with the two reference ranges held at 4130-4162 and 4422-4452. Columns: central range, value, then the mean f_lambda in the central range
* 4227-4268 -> -0.5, 29.2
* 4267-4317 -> 2.5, 27.3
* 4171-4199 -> 0.8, 28.1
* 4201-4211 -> -0.7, 30.9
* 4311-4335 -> 1.2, 27.3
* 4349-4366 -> 0.4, 28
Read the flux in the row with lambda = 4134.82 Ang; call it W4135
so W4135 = 29.55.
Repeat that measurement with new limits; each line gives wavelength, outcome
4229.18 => 28.89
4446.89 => 30.35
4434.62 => 27.75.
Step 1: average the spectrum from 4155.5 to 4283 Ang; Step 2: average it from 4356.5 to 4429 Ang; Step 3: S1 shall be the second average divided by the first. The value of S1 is 1.0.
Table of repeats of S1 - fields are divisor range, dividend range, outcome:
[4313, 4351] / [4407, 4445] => 1.06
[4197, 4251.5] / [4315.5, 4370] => 0.93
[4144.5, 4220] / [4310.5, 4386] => 0.94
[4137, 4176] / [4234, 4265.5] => 1.01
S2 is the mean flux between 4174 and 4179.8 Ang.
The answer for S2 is 27.2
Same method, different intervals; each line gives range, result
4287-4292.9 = 27.2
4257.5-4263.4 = 29.5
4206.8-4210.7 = 30.9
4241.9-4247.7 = 29.1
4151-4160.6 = 29.3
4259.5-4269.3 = 29.9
